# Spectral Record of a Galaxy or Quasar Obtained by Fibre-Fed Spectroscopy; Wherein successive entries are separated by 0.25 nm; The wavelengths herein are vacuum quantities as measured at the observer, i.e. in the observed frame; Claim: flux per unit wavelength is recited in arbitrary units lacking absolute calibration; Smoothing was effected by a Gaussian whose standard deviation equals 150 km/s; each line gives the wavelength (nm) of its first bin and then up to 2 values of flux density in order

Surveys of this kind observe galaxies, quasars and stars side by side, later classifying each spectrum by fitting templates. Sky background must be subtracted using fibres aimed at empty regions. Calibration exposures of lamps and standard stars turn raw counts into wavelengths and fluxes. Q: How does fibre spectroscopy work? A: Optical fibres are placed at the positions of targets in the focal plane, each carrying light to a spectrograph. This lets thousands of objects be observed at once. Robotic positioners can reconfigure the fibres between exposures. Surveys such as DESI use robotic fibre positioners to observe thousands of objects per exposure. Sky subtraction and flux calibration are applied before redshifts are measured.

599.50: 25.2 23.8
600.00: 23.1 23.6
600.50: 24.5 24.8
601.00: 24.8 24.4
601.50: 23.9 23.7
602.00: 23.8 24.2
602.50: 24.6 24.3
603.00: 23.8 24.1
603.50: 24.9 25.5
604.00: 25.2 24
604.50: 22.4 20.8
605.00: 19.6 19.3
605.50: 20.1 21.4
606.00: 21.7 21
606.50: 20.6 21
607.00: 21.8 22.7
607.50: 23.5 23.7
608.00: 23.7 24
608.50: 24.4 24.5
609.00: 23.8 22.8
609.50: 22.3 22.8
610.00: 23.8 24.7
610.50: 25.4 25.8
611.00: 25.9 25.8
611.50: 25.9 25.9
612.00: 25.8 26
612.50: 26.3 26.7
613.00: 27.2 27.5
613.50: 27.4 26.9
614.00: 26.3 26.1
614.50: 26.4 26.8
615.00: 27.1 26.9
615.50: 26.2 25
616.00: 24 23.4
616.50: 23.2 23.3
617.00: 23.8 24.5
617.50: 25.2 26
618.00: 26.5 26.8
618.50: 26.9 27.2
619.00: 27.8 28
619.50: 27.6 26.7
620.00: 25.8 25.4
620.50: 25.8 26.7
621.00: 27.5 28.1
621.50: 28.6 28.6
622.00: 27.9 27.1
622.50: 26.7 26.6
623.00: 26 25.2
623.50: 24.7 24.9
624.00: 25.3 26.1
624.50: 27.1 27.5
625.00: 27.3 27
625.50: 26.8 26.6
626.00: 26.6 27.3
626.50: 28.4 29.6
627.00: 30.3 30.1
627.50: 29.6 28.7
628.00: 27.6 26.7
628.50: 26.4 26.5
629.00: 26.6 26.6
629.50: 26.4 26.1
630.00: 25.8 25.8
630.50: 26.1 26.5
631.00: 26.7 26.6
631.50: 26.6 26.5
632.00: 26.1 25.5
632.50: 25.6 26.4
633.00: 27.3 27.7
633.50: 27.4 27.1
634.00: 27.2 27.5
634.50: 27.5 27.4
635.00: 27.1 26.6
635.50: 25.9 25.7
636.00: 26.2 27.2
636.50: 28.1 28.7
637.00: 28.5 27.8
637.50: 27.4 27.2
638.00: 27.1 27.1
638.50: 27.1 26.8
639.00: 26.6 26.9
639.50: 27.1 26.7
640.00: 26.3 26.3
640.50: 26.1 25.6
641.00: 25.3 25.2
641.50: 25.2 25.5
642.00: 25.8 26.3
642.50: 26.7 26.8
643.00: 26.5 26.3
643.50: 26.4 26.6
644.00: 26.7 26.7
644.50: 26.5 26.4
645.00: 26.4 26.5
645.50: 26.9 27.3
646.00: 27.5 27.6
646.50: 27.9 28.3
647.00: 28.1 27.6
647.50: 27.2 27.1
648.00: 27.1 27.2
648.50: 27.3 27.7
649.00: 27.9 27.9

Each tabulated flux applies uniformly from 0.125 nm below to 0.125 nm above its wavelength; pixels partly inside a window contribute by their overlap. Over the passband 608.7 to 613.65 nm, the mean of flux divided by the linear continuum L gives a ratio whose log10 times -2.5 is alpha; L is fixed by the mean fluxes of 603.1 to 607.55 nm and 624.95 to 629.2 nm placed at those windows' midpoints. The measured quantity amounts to -0.07 mag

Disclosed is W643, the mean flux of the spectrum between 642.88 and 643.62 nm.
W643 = 26.4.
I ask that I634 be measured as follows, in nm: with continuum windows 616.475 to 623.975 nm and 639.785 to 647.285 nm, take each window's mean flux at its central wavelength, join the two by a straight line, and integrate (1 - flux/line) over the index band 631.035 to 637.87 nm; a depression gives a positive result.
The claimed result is -0.13 nm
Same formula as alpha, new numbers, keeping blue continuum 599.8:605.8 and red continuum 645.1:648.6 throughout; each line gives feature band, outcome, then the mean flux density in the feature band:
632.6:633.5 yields -0.04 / 27.1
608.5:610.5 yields 0.01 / 23.7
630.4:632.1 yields -0.02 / 26.5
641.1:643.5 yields 0.04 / 26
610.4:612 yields -0.07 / 25.8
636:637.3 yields -0.06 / 27.9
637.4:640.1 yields -0.01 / 26.9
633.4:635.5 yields -0.04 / 27.1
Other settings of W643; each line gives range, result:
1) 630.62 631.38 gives 26.6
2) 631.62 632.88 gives 26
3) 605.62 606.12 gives 21.5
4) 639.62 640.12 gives 26.5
